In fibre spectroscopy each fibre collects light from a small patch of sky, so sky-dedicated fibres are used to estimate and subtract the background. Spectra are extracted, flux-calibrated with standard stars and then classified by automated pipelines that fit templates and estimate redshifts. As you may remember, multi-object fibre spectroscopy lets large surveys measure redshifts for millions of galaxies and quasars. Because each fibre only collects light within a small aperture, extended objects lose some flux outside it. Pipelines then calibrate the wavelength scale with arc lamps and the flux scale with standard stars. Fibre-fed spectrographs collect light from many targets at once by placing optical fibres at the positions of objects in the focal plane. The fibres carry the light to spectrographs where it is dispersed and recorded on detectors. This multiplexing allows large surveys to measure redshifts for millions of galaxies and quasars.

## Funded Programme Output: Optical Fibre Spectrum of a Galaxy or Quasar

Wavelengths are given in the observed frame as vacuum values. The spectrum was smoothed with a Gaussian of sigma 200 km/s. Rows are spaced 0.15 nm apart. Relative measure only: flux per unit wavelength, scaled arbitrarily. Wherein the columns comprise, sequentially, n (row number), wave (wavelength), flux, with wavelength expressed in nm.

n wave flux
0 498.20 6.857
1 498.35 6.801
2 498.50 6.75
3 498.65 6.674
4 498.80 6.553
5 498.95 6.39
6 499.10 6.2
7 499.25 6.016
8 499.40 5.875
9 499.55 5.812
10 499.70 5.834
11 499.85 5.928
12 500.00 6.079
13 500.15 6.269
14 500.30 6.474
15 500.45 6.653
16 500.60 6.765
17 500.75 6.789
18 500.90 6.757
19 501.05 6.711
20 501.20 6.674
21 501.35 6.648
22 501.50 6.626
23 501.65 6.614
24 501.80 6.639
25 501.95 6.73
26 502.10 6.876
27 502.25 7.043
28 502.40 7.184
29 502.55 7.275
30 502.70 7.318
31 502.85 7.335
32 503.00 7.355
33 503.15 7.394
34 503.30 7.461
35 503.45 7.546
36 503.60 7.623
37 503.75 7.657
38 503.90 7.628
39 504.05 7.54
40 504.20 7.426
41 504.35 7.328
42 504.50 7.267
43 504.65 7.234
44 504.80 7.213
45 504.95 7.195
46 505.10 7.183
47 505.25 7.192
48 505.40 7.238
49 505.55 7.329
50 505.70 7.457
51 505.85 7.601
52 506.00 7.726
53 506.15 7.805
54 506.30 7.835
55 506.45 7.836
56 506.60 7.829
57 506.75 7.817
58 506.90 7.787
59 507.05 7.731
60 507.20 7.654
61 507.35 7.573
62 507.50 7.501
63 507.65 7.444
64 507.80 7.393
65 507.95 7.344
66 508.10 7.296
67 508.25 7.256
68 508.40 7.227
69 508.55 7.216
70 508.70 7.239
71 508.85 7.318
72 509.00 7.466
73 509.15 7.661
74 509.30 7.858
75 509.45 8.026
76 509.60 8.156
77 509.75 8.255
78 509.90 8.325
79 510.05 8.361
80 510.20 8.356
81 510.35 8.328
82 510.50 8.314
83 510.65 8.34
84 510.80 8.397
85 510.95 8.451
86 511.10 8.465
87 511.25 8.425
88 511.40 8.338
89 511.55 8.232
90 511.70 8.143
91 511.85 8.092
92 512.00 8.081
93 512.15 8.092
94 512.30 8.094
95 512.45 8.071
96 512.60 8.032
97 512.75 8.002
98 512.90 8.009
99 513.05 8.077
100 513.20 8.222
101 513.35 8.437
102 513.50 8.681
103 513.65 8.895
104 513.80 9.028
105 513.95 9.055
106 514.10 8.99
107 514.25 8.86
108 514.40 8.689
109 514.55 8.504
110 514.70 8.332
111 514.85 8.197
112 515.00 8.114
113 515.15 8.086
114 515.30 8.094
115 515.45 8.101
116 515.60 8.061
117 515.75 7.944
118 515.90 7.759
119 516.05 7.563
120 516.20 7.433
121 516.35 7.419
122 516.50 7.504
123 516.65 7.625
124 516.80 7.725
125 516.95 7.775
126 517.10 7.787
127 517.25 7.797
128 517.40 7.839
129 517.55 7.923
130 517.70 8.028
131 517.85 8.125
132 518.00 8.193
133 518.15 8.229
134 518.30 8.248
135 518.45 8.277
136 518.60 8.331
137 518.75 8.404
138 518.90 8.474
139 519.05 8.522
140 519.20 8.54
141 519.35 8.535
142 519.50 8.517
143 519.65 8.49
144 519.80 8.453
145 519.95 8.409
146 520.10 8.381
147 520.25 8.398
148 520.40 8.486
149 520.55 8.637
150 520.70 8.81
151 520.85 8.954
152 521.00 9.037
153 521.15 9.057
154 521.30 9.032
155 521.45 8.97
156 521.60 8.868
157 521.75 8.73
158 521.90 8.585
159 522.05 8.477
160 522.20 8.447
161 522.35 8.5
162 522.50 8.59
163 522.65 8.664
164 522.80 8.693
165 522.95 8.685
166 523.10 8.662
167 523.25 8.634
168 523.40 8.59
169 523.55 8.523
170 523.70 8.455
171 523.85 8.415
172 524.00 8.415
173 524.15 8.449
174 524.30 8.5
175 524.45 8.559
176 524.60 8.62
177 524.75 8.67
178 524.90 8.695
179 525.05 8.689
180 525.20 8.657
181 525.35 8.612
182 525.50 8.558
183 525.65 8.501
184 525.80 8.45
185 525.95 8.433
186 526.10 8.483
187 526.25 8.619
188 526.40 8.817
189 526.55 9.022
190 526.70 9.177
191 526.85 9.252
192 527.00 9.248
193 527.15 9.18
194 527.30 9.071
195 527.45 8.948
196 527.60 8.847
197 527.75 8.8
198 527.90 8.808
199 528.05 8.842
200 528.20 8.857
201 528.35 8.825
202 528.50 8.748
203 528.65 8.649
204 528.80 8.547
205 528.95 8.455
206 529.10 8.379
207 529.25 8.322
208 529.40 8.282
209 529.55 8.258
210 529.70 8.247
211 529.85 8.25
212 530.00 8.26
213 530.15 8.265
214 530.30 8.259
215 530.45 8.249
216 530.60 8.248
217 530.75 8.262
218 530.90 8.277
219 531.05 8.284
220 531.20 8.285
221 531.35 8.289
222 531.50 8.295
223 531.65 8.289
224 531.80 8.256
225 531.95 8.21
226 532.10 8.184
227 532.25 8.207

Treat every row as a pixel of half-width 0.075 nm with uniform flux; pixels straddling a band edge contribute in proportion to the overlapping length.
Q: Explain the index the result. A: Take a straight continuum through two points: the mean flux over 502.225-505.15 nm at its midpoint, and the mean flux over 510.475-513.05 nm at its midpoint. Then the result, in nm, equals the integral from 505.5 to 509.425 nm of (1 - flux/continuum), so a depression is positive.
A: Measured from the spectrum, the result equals 0.102 nm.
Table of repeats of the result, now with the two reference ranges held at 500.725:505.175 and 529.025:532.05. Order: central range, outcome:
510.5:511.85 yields -0.15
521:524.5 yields -0.30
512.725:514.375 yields -0.22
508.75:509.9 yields -0.07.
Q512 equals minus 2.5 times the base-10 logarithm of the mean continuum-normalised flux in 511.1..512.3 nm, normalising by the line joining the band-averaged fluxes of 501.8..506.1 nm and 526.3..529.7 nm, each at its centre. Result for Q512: -0.06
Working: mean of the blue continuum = 7.32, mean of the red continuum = 8.77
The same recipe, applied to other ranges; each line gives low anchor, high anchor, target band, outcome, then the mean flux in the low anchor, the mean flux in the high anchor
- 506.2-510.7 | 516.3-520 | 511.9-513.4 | -0.026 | 7.76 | 8.13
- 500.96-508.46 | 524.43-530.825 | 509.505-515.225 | -0.080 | 7.33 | 8.63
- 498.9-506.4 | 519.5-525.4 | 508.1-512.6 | -0.054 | 6.98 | 8.63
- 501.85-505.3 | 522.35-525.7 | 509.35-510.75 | -0.076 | 7.3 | 8.58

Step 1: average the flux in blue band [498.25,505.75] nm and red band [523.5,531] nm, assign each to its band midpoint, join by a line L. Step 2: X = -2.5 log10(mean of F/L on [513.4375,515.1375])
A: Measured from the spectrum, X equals -0.123 mag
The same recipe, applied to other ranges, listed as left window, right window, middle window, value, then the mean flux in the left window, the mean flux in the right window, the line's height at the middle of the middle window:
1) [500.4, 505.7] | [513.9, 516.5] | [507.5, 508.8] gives 0.04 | 7.13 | 8.16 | 7.56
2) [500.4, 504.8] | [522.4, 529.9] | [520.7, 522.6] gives -0.05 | 7.11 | 8.65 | 8.36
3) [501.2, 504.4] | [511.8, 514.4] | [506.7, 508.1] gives 0.02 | 7.19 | 8.41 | 7.73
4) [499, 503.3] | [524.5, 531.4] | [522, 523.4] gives -0.05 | 6.65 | 8.6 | 8.22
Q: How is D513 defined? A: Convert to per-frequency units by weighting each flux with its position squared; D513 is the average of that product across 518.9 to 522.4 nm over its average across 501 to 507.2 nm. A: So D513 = 1.3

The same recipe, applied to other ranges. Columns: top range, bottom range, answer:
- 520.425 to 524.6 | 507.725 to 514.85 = 1.11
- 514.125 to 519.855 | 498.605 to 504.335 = 1.27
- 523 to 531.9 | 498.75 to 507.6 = 1.33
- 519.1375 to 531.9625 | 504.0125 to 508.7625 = 1.24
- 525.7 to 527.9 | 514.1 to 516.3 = 1.14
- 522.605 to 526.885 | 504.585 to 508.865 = 1.24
